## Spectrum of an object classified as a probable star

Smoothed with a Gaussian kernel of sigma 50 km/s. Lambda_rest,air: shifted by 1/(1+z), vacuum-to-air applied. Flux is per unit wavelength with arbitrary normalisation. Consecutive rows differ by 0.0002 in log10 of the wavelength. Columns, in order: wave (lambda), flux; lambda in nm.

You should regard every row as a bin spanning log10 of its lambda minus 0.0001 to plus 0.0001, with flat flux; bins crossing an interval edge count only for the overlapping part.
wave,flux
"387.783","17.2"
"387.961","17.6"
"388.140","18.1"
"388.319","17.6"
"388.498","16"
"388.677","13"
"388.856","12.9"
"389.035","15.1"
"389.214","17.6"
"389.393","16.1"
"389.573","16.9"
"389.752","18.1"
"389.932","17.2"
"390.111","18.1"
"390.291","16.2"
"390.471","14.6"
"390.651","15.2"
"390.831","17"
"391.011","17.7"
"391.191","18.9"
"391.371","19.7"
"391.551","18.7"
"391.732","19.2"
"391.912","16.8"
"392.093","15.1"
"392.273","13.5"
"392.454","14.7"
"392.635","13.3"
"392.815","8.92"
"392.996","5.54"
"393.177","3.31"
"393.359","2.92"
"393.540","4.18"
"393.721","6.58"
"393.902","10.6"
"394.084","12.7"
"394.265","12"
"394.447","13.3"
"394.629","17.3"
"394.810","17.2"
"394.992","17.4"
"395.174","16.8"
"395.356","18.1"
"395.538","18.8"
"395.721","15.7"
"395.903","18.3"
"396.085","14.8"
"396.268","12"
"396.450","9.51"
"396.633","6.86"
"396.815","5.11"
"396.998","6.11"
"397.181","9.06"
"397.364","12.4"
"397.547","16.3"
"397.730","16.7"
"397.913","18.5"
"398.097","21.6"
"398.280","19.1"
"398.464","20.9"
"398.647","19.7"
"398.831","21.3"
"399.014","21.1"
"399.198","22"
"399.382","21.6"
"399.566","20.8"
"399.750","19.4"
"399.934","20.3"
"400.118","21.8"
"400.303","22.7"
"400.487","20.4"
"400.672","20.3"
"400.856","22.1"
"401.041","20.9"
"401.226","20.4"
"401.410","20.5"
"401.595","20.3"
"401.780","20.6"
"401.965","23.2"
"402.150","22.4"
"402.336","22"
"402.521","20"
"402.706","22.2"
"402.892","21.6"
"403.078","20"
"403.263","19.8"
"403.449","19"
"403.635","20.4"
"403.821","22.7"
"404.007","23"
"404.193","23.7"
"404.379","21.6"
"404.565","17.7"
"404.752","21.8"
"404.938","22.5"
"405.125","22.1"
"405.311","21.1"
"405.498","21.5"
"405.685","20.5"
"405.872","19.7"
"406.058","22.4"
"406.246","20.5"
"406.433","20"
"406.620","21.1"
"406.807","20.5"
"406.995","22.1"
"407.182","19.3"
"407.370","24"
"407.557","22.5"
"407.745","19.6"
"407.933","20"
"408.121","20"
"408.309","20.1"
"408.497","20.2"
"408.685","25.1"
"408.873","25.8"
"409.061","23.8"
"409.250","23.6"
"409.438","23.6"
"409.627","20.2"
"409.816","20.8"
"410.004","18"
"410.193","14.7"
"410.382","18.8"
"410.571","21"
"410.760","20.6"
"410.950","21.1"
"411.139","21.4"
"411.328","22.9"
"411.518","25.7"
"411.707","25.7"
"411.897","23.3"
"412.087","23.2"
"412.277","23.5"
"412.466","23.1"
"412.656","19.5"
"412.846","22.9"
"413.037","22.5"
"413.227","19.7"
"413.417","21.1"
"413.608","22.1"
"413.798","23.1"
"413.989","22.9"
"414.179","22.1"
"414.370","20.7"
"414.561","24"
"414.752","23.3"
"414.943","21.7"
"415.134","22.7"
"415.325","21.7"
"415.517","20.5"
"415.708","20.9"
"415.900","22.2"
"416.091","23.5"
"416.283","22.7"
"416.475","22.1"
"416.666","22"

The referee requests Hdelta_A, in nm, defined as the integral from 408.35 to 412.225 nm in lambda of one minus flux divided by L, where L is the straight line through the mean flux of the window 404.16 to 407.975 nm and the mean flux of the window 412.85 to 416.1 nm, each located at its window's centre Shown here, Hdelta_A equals -0.07 nm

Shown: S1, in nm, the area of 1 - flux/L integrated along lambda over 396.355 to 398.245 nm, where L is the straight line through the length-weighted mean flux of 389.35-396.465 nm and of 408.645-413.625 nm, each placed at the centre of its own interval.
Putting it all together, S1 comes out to 0.45 nm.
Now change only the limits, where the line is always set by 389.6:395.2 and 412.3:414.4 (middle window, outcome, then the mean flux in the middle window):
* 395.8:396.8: 0.23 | 11.8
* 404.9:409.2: -0.44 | 21.5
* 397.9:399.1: -0.31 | 20.4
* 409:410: -0.07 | 22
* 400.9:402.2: -0.28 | 21.2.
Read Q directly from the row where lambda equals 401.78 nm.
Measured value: 20.6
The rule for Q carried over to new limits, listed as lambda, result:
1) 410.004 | 18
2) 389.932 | 17.2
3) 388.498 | 16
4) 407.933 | 20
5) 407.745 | 19.6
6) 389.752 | 18.1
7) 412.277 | 23.5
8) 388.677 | 13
